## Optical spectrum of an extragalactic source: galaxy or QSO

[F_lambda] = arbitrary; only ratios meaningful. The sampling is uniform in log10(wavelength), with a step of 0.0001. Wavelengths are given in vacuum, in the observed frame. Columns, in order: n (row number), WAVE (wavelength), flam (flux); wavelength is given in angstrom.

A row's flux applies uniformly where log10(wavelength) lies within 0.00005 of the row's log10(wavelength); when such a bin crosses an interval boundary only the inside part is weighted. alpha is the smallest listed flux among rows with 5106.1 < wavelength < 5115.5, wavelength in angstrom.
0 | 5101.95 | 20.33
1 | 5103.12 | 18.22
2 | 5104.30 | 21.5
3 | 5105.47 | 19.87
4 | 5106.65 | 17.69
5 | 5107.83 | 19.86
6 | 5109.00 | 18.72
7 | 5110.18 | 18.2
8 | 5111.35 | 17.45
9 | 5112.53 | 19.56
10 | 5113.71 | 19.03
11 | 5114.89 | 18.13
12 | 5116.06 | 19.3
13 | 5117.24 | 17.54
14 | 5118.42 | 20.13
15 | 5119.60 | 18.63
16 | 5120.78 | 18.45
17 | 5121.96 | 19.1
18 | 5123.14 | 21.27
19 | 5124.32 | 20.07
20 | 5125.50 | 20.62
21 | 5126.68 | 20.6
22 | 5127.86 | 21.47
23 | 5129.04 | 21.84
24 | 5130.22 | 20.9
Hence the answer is 17.45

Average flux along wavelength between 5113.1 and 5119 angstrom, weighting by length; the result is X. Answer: 18.8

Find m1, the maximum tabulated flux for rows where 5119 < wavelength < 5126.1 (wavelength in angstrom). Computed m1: 21.27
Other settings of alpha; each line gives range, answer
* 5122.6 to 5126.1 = 20.07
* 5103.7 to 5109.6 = 17.69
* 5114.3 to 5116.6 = 18.13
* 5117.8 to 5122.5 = 18.45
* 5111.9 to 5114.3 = 19.03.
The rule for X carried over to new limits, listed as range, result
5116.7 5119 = 18.8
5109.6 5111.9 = 17.9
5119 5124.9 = 19.5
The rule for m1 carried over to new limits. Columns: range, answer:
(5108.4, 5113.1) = 19.56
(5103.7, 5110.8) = 21.5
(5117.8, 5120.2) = 20.13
